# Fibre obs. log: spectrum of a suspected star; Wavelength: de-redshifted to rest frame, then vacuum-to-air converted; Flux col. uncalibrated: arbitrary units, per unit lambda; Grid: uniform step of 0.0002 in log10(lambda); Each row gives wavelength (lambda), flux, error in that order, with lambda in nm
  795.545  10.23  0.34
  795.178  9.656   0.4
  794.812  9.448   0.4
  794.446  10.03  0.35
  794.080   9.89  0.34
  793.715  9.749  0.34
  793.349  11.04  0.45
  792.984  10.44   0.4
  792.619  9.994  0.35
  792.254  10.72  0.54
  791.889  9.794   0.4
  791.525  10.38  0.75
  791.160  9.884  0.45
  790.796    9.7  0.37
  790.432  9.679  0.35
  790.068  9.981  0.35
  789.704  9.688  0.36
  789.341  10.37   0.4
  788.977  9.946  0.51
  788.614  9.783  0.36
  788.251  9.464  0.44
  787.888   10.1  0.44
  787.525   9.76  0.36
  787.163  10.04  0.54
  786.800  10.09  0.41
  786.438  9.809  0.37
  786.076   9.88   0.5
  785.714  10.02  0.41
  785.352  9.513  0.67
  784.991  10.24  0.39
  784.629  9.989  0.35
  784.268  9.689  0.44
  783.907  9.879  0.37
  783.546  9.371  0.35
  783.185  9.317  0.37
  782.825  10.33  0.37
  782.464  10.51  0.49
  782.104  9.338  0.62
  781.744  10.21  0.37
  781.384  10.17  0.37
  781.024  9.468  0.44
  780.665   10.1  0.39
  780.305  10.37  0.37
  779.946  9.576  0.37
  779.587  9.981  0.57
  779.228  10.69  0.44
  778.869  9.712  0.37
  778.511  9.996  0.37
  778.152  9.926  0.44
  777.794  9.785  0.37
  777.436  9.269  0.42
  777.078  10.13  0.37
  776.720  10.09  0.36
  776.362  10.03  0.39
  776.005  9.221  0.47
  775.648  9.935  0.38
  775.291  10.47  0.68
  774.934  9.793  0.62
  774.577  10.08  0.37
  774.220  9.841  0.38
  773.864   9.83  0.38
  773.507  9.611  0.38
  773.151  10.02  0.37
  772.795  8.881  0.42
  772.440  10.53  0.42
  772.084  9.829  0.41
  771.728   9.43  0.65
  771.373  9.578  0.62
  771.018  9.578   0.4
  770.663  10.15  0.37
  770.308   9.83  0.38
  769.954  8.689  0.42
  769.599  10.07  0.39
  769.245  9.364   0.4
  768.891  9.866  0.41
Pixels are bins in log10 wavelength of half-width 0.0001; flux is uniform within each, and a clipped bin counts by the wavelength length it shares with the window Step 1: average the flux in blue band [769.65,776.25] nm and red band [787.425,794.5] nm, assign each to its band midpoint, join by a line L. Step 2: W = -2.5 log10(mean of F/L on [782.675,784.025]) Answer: 0.02 mag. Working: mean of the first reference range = 9.75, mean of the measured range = 9.71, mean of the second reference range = 10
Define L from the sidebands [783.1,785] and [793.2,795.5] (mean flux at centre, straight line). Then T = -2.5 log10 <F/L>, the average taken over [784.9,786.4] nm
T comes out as -0.01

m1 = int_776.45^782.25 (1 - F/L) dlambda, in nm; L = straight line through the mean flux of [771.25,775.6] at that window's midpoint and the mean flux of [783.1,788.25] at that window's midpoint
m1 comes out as -0.06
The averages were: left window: 9.83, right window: 9.83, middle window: 9.93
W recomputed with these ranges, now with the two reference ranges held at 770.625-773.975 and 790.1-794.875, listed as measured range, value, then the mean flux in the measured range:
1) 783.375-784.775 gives 0.022 mag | 9.73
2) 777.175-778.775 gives 0.006 mag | 9.76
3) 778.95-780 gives -0.028 mag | 10.1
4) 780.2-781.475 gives -0.014 mag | 10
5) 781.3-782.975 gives -0.023 mag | 10.1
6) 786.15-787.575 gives 0.004 mag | 9.94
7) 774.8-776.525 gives -0.013 mag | 9.9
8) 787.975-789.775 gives 0.015 mag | 9.87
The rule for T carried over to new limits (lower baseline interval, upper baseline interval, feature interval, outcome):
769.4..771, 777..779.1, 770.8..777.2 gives -0.01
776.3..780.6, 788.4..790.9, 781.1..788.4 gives 0.00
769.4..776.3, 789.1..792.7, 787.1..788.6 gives 0.02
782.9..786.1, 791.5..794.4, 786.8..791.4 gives 0.02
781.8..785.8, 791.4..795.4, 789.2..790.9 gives 0.01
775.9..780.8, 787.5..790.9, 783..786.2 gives 0.01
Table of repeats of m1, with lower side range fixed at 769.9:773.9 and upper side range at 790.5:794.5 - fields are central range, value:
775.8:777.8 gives 0.01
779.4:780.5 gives -0.01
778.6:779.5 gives -0.03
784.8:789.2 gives 0.06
